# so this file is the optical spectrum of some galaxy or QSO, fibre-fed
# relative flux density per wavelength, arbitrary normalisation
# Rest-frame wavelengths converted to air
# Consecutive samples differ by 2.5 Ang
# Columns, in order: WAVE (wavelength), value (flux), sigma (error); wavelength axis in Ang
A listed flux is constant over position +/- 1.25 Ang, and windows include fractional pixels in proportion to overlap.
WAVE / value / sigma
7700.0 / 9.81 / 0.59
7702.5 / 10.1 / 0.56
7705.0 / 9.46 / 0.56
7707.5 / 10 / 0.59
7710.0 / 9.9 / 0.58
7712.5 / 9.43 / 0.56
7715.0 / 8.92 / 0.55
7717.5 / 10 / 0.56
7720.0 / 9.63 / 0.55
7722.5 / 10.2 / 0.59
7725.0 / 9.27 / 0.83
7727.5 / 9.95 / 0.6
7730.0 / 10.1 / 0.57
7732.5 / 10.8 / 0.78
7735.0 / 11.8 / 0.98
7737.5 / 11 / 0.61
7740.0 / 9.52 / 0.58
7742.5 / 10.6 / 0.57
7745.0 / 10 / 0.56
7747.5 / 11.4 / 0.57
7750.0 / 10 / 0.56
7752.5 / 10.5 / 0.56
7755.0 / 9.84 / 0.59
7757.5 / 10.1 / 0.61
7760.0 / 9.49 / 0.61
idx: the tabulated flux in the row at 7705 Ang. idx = 9.46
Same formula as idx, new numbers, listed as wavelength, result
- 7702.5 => 10.1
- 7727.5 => 9.95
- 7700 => 9.81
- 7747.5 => 11.4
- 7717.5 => 10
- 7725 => 9.27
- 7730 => 10.1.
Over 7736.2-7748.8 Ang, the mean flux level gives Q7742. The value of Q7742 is 10.5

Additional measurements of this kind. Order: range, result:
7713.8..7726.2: 9.61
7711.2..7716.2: 9.18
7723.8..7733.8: 10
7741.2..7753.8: 10.5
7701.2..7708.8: 9.85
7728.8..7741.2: 10.7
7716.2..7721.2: 9.81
